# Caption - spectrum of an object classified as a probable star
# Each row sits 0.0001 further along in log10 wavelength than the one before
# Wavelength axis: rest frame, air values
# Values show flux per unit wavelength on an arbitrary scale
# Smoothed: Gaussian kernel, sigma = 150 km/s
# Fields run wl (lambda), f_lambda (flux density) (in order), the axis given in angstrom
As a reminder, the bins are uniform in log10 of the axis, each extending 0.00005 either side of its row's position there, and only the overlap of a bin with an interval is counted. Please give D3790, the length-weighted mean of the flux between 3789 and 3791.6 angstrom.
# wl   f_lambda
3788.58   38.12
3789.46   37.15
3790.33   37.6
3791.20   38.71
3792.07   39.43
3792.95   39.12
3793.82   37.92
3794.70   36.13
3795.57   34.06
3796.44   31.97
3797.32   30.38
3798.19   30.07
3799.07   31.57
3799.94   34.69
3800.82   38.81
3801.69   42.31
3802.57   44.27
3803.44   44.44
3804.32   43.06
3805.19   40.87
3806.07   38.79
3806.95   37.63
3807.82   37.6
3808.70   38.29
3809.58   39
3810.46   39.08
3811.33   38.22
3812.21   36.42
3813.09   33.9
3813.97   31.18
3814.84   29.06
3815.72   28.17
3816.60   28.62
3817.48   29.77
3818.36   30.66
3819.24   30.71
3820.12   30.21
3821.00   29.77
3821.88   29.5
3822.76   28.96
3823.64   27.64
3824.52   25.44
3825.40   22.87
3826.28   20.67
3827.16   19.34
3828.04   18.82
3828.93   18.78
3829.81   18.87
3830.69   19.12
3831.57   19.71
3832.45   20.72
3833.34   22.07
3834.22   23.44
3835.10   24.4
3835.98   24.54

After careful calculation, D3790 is 37.8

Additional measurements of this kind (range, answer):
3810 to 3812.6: 38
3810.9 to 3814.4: 34.9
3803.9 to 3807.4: 40.1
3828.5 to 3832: 19.2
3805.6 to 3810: 38.2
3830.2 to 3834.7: 21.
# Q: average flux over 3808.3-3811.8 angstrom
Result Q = 38.6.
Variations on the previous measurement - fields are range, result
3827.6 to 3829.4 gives 18.7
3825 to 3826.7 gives 21.8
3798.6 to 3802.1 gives 36.7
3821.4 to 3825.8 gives 27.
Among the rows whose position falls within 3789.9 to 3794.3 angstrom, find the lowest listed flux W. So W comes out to 37.6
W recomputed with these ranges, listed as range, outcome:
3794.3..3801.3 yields 30.07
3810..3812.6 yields 36.42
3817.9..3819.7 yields 30.66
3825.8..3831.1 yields 18.78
